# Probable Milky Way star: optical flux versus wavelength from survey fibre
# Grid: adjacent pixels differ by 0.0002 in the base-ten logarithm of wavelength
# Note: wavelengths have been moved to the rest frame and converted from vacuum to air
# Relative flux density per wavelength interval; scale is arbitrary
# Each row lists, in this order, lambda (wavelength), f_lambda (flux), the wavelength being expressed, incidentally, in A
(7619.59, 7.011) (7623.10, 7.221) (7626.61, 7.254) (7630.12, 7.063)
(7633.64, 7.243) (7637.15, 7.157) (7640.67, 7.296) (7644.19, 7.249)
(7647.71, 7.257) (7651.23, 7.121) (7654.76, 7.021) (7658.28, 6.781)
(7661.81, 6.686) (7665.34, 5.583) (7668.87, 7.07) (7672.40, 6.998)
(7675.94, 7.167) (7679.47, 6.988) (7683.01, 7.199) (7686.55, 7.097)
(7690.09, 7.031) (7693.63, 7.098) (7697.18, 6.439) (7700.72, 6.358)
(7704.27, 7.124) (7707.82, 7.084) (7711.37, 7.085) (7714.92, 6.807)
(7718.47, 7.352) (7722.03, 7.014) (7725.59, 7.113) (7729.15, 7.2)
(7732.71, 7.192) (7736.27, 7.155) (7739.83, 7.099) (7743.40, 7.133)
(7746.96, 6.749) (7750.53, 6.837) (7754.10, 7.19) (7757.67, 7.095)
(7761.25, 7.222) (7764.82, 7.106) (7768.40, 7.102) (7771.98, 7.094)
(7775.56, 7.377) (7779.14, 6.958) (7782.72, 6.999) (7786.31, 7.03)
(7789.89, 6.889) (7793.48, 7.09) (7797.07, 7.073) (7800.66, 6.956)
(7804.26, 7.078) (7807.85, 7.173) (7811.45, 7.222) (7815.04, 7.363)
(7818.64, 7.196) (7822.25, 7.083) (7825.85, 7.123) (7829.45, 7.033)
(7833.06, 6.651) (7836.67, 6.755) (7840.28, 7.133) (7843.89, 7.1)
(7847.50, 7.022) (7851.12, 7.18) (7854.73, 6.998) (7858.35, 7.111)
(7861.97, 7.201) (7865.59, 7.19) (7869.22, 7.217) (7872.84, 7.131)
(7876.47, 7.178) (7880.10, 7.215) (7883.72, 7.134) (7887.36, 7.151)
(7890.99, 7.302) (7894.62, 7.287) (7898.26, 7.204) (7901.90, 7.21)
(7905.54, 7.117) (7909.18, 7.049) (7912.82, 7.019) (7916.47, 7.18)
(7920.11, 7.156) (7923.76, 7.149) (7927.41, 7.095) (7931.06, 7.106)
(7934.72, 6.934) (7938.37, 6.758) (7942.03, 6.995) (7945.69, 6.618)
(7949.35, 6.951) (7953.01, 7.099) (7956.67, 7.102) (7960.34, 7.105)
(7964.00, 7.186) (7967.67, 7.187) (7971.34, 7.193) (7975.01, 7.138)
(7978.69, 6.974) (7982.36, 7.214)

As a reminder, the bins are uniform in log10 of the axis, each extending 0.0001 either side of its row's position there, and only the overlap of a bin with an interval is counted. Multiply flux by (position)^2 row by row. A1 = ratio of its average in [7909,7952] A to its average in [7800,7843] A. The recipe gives 1.02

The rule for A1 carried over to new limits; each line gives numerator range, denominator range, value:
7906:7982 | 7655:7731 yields 1.09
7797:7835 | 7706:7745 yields 1.02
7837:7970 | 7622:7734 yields 1.07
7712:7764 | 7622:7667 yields 1.04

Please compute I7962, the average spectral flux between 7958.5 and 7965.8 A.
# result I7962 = 7.15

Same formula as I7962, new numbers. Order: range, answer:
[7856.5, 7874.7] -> 7.17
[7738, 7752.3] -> 6.96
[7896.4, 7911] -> 7.14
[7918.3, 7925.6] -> 7.15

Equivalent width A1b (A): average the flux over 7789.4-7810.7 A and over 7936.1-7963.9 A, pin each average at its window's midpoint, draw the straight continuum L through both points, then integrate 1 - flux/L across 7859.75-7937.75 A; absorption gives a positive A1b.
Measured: -1.7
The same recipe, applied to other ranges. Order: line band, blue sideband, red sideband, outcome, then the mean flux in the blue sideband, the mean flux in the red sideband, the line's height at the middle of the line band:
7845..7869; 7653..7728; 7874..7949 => -0.3 A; 6.91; 7.09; 7.05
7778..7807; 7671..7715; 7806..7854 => 0.1 A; 6.96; 7.08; 7.05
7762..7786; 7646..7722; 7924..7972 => -0.5 A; 6.92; 7.03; 6.96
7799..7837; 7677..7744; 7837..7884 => 0.2 A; 7.03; 7.13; 7.1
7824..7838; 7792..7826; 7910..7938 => 0.4 A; 7.14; 7.07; 7.12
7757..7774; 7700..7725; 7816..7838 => -0.3 A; 7.01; 6.99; 7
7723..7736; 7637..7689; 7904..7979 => -0.3 A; 6.97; 7.05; 6.99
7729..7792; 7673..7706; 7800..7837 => -0.6 A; 6.95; 7.07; 7.01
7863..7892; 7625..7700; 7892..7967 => -0.6 A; 6.98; 7.07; 7.05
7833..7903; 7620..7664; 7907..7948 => -1.1 A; 7.09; 7.01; 7.02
